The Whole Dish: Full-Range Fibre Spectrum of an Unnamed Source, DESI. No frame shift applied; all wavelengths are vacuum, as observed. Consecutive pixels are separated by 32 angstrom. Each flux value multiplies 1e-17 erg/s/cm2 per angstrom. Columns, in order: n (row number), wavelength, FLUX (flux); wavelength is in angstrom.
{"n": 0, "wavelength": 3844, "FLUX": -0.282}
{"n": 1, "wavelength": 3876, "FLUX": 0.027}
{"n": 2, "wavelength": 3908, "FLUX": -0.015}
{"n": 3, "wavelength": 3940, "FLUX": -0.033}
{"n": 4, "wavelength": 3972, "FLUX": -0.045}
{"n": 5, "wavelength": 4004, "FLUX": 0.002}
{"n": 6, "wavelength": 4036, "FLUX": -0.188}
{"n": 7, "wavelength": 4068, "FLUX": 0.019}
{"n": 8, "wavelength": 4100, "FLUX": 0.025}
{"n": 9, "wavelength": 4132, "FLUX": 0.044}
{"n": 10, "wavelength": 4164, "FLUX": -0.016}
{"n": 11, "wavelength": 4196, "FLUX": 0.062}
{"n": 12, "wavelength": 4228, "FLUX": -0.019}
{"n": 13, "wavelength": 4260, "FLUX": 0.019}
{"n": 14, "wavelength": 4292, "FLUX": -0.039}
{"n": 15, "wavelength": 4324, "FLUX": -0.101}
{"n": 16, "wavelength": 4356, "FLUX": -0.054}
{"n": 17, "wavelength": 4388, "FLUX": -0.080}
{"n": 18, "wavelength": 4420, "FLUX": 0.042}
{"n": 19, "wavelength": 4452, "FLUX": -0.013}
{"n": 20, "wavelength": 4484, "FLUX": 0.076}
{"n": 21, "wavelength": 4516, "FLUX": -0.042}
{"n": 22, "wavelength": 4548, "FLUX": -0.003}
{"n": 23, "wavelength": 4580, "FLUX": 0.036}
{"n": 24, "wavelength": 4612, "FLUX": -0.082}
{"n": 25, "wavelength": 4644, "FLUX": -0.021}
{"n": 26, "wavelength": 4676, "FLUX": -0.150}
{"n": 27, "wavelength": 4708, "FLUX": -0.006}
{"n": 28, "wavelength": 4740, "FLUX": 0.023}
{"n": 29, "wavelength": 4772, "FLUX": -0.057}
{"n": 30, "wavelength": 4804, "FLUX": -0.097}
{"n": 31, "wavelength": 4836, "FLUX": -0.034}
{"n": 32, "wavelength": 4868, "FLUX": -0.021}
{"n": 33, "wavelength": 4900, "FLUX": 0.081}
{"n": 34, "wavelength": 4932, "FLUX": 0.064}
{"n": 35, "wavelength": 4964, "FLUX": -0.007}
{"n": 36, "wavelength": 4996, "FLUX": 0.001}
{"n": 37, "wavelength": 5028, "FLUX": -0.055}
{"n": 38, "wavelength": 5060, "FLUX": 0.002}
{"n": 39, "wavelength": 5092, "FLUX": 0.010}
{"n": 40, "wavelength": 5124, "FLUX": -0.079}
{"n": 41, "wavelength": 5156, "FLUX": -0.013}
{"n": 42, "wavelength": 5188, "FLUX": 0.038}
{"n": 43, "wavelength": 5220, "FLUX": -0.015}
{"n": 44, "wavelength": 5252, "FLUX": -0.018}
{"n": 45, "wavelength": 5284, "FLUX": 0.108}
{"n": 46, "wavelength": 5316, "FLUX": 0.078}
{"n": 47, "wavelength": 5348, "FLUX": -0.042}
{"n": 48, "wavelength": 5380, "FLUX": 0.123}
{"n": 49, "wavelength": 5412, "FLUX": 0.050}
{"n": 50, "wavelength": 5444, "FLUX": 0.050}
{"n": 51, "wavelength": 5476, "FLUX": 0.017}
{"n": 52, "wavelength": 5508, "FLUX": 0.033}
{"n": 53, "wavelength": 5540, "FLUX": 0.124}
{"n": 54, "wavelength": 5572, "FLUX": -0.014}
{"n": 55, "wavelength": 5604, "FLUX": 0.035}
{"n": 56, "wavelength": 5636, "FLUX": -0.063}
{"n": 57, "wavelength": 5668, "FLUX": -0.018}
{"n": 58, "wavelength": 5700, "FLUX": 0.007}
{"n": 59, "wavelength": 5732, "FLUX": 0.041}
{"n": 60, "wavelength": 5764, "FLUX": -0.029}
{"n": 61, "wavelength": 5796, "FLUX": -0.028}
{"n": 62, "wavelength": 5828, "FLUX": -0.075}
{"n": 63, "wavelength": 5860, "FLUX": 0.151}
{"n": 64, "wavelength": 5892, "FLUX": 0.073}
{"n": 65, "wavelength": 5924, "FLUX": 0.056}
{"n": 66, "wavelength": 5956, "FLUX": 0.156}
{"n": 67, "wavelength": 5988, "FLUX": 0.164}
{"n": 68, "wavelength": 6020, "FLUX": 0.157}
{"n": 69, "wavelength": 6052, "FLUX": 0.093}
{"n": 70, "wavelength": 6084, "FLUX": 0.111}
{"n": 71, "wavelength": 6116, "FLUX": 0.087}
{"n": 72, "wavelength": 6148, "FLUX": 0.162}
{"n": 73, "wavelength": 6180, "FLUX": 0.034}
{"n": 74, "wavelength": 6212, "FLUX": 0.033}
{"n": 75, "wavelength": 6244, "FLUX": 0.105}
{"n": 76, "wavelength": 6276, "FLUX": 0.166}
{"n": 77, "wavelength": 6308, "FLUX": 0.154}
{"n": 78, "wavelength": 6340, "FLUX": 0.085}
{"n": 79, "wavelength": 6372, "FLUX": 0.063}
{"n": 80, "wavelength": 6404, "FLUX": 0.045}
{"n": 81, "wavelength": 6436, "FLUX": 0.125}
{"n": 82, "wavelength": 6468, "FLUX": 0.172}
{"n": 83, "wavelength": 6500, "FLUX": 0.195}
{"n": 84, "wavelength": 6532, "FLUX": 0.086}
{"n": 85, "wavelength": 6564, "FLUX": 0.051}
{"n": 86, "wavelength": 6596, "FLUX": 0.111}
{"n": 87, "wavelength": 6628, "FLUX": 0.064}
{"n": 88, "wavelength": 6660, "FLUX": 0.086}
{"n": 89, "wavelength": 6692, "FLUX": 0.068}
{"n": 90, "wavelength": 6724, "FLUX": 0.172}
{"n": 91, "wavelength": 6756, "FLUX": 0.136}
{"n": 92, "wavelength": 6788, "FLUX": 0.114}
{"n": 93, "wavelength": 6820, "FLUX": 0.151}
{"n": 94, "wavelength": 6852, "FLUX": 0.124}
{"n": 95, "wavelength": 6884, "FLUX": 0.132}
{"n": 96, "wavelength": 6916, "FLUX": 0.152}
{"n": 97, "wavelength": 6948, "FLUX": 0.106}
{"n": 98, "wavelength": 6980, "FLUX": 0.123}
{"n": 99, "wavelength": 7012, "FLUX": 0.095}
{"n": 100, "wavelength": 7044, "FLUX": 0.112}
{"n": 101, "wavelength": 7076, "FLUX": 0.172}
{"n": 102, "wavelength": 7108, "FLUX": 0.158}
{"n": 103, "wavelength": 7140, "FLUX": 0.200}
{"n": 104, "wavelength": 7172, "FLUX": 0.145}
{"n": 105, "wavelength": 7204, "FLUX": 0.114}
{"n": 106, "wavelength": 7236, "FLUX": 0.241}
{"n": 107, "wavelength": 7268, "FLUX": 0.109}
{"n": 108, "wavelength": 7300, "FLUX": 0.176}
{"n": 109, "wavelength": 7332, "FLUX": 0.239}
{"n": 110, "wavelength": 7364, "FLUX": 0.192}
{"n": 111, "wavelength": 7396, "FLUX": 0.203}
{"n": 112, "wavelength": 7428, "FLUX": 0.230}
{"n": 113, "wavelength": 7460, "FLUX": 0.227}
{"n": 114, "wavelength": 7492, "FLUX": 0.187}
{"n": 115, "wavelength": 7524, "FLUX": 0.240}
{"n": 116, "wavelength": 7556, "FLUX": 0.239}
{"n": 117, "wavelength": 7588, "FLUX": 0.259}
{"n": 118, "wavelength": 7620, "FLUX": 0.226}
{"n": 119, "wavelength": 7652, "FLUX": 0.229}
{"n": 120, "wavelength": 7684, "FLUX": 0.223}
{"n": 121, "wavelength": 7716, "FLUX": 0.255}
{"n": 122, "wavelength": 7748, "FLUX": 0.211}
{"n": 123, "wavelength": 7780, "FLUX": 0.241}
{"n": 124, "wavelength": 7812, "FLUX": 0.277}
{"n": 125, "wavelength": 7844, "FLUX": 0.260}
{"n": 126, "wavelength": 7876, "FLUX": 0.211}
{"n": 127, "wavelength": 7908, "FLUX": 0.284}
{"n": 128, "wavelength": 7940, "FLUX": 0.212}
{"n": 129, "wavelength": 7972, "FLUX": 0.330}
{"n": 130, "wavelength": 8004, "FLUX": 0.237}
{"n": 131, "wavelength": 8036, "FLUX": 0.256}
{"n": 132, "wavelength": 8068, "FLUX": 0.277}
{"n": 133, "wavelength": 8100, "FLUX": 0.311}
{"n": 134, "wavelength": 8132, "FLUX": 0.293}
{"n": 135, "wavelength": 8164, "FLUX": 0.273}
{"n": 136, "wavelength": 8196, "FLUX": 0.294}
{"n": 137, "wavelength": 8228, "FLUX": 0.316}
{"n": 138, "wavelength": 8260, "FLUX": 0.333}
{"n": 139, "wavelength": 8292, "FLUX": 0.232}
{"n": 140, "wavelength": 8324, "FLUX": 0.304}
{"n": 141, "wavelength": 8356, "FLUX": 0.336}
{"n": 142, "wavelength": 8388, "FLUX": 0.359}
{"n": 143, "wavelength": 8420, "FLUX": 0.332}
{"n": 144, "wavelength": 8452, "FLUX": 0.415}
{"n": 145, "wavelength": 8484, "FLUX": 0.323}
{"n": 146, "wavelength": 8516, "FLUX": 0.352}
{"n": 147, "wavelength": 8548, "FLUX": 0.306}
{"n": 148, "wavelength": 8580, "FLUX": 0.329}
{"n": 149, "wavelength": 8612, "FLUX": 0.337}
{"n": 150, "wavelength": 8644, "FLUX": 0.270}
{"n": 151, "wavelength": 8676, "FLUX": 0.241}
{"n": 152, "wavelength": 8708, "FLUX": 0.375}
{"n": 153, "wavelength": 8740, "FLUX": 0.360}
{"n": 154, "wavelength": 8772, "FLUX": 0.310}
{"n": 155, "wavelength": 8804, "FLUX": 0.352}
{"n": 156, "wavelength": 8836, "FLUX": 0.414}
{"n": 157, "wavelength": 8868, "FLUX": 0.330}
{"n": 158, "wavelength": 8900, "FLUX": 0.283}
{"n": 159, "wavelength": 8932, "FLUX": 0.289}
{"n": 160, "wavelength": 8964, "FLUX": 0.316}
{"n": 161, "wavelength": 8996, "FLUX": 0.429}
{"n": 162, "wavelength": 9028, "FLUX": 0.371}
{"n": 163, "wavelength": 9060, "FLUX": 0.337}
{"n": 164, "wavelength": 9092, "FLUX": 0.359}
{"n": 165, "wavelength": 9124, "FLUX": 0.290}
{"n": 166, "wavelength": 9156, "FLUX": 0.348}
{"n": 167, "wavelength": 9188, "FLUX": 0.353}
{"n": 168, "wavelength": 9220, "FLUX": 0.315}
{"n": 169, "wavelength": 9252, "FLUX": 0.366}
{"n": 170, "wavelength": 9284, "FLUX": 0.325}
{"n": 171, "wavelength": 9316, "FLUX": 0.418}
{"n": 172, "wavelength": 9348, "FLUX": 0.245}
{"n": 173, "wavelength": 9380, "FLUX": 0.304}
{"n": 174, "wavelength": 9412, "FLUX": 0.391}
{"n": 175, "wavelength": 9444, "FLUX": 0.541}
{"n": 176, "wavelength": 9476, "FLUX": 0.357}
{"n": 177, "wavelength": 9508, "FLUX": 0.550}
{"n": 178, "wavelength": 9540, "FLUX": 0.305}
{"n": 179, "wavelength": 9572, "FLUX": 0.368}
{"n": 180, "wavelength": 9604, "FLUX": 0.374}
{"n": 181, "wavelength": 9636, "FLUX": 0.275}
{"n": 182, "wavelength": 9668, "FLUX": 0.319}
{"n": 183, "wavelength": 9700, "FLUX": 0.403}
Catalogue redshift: 0.828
